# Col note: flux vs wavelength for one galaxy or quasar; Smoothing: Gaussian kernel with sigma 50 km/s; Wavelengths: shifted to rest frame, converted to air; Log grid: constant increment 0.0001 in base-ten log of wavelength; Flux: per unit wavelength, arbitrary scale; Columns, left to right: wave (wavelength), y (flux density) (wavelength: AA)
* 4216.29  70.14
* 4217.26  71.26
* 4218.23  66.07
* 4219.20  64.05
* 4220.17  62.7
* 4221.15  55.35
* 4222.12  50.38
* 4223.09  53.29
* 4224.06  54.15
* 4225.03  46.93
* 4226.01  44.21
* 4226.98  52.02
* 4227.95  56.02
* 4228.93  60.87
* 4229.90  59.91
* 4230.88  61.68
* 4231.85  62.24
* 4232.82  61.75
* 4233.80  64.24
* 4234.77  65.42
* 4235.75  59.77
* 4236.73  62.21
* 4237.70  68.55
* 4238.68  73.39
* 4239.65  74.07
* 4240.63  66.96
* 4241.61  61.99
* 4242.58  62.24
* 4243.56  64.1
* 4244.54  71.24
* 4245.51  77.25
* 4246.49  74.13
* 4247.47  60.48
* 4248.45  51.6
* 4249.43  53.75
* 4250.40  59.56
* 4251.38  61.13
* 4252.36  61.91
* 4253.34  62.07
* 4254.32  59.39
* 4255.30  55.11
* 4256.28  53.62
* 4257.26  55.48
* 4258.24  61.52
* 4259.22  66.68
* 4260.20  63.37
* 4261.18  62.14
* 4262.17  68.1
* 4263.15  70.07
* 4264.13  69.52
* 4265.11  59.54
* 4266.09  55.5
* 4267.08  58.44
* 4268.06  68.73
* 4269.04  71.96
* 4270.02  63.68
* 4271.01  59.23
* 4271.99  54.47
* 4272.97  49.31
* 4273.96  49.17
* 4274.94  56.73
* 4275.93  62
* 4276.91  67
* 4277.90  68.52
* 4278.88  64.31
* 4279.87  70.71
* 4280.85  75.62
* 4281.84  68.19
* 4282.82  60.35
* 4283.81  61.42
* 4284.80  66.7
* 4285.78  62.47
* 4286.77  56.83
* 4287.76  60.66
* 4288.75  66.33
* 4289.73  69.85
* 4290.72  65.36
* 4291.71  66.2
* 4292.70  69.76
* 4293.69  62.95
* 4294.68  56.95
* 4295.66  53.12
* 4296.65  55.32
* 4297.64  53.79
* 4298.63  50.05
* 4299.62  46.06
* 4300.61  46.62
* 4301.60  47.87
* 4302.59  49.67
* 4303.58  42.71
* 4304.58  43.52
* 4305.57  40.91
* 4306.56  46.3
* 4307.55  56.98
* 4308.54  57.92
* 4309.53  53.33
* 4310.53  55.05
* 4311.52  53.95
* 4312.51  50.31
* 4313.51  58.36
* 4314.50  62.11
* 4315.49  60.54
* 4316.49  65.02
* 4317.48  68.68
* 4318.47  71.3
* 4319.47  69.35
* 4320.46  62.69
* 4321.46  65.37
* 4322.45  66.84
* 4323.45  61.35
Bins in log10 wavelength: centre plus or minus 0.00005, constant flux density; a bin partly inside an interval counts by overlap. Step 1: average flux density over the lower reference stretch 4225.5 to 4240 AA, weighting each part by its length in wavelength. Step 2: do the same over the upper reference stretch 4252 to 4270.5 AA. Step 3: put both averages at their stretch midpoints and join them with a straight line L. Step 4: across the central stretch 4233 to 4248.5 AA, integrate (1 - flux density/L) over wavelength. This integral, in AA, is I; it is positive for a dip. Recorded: -1.1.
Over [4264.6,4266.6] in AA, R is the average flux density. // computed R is 57.6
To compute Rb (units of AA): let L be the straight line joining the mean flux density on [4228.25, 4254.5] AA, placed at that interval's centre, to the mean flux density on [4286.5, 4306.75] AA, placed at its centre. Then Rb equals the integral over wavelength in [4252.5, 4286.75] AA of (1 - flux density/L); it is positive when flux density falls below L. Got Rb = -1.8 AA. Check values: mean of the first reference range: 63.8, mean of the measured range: 62.3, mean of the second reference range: 54.9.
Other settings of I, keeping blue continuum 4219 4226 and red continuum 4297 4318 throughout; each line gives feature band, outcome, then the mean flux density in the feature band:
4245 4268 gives -3.55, 61.9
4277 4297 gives -4.14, 64.2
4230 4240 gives -2.05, 65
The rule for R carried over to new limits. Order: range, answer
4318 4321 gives 67.6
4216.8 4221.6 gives 63.9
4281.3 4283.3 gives 64.6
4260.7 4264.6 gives 67.4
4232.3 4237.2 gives 62.6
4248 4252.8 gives 57.7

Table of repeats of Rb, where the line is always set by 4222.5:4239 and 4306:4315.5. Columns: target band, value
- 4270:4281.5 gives -1.0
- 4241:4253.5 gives -1.1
